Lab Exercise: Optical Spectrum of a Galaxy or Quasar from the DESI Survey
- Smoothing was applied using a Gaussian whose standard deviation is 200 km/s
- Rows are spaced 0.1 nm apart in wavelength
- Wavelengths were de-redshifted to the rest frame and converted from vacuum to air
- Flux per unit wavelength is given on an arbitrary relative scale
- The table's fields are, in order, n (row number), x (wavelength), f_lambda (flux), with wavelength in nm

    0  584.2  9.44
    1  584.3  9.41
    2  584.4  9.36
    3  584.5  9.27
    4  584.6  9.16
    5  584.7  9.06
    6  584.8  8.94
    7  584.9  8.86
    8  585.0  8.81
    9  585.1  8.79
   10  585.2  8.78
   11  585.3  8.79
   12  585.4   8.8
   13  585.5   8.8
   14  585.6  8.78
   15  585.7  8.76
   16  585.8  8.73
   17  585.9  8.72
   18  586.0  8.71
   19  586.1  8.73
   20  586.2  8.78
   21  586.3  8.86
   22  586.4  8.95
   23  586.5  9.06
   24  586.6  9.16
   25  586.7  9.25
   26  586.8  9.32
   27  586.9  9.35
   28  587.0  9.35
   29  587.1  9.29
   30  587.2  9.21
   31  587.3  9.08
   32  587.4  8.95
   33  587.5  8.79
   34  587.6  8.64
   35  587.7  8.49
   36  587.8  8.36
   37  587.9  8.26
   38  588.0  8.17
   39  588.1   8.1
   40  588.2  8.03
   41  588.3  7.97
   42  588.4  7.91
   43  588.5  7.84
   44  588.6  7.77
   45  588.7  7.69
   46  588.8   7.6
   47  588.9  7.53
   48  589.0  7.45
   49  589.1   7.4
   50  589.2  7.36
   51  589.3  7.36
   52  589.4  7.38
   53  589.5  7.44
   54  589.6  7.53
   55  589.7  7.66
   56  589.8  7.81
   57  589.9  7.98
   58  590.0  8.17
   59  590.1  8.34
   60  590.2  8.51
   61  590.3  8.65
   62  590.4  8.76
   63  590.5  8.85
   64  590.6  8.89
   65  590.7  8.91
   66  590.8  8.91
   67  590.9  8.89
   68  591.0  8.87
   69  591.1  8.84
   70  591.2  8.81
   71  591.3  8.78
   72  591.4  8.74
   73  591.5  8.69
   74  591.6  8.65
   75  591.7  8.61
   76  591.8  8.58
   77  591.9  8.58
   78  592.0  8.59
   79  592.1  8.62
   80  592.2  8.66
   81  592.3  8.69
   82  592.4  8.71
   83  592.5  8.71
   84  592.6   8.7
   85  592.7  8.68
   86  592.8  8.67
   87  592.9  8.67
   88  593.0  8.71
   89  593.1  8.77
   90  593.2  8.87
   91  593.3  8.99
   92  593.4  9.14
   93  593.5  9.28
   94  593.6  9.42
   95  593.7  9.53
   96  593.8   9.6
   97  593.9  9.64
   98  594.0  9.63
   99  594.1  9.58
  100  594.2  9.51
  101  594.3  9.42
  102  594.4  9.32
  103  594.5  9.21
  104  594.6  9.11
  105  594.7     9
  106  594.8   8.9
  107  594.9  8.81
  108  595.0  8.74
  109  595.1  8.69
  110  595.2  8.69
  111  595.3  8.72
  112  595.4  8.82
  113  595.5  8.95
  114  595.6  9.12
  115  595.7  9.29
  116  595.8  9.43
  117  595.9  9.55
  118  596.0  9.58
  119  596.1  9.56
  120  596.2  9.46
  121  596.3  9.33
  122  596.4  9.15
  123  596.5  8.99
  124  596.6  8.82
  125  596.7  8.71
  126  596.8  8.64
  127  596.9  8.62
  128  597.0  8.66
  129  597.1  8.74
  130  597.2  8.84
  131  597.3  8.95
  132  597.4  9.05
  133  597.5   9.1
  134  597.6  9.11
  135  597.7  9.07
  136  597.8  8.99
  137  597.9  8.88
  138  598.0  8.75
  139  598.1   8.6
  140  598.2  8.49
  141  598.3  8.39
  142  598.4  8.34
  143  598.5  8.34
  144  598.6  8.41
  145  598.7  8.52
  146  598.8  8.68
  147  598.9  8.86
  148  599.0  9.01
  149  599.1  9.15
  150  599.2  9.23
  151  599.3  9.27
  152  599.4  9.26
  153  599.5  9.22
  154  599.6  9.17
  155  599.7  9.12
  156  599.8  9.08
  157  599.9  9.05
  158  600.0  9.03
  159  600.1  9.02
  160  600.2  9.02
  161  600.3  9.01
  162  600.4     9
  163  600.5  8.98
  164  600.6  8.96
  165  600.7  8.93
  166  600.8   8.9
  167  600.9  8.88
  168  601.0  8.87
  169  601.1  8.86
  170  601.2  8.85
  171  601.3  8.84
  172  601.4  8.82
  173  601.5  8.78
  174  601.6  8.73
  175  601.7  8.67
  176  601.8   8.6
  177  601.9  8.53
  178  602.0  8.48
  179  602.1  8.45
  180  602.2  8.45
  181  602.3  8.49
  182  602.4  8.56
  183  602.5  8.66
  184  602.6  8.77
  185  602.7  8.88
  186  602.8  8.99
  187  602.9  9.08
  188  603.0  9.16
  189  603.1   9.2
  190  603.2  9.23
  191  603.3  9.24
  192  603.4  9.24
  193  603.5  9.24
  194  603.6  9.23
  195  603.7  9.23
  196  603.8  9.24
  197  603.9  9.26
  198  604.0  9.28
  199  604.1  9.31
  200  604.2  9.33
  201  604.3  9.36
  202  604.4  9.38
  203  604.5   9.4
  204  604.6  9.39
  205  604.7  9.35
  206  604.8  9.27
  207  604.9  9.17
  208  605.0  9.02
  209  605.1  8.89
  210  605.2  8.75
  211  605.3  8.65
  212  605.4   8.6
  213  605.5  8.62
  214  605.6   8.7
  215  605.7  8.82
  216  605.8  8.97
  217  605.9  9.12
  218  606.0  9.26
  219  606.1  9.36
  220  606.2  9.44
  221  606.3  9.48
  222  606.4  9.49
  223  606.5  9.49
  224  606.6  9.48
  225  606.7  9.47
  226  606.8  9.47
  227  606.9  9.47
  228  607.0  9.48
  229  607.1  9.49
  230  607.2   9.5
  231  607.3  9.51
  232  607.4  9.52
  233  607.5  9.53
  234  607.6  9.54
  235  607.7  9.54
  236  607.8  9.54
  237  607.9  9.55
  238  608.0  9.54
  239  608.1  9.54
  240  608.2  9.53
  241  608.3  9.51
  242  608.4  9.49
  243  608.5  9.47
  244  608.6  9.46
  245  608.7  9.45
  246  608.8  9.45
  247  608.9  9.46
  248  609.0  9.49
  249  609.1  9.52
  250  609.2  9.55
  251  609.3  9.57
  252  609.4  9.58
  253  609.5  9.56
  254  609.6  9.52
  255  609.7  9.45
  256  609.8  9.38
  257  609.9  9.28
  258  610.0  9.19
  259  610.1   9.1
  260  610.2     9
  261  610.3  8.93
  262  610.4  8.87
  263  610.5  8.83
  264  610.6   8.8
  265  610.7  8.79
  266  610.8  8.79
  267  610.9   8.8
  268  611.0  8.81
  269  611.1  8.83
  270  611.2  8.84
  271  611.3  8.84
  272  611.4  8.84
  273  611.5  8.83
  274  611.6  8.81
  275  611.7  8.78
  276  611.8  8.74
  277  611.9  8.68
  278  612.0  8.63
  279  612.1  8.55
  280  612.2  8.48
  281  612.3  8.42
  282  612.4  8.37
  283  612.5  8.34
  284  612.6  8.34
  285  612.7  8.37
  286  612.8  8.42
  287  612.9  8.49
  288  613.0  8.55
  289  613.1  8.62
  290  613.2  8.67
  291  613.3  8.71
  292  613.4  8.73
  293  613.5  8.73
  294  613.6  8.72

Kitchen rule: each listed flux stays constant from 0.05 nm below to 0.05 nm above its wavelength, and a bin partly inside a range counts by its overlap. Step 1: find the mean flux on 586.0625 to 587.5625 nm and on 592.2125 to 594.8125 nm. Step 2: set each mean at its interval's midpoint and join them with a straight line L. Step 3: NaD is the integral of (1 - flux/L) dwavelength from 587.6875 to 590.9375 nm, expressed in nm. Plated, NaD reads 0.37 nm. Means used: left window 9.07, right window 9.09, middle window 8.05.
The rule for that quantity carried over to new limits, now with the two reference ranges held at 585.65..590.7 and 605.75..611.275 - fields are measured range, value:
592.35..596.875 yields -0.21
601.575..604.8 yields 0.02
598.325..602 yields 0.02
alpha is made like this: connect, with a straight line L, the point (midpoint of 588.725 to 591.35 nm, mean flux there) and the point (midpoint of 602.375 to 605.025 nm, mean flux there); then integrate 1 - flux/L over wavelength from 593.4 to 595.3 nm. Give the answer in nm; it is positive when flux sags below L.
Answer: -0.16 nm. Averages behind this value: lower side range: 8.18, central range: 9.21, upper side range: 9.17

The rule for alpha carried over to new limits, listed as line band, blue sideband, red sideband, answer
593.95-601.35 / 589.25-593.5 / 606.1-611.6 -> -0.142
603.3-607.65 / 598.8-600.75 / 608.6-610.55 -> -0.016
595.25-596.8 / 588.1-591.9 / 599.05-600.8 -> -0.073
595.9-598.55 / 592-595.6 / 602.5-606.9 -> 0.044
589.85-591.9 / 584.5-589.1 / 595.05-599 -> 0.015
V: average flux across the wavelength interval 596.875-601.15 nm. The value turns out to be 8.89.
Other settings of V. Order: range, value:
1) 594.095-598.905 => 8.94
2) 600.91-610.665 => 9.17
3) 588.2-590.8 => 7.97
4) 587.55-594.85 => 8.55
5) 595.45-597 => 9.13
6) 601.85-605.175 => 9.05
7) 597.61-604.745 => 8.94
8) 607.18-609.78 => 9.51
